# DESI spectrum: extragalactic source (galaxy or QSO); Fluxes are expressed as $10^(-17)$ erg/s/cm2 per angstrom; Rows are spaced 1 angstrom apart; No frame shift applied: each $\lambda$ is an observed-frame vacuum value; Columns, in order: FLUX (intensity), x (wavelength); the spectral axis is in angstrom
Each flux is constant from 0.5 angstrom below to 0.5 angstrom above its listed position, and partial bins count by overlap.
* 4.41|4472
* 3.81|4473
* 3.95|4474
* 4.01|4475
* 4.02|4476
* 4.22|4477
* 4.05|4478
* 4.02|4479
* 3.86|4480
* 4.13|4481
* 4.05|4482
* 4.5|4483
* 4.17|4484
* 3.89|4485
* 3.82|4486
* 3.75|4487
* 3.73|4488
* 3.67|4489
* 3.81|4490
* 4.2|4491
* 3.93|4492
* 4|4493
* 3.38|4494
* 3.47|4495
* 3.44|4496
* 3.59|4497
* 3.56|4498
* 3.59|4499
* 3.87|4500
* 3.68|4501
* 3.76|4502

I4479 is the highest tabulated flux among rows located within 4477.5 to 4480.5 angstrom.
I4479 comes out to 4.05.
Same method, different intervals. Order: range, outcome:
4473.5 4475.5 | 4.01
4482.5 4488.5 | 4.5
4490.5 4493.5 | 4.2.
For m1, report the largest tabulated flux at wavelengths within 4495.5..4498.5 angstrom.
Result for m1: 3.59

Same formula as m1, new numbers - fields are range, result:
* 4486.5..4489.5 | 3.75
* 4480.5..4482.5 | 4.13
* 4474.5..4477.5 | 4.22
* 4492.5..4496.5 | 4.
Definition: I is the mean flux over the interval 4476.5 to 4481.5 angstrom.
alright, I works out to 4.06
